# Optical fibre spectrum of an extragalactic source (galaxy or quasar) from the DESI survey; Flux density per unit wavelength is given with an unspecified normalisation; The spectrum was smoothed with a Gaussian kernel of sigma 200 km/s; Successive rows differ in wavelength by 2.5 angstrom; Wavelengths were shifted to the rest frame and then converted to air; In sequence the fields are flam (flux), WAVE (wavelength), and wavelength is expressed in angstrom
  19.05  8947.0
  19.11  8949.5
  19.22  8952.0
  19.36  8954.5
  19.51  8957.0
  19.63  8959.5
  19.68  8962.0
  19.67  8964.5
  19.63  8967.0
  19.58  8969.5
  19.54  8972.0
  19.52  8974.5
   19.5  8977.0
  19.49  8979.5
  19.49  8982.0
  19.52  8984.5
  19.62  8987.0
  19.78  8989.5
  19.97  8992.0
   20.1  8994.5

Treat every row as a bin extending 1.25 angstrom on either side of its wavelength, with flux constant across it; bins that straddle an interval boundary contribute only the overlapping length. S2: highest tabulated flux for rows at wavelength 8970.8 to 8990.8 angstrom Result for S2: 19.78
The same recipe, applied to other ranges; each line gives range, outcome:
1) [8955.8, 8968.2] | 19.68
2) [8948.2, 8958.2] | 19.51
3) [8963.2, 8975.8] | 19.67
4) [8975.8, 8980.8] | 19.5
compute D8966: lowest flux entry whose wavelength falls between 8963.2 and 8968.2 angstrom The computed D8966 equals 19.63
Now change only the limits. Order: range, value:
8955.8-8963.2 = 19.51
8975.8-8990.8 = 19.49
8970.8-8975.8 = 19.52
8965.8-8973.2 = 19.54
